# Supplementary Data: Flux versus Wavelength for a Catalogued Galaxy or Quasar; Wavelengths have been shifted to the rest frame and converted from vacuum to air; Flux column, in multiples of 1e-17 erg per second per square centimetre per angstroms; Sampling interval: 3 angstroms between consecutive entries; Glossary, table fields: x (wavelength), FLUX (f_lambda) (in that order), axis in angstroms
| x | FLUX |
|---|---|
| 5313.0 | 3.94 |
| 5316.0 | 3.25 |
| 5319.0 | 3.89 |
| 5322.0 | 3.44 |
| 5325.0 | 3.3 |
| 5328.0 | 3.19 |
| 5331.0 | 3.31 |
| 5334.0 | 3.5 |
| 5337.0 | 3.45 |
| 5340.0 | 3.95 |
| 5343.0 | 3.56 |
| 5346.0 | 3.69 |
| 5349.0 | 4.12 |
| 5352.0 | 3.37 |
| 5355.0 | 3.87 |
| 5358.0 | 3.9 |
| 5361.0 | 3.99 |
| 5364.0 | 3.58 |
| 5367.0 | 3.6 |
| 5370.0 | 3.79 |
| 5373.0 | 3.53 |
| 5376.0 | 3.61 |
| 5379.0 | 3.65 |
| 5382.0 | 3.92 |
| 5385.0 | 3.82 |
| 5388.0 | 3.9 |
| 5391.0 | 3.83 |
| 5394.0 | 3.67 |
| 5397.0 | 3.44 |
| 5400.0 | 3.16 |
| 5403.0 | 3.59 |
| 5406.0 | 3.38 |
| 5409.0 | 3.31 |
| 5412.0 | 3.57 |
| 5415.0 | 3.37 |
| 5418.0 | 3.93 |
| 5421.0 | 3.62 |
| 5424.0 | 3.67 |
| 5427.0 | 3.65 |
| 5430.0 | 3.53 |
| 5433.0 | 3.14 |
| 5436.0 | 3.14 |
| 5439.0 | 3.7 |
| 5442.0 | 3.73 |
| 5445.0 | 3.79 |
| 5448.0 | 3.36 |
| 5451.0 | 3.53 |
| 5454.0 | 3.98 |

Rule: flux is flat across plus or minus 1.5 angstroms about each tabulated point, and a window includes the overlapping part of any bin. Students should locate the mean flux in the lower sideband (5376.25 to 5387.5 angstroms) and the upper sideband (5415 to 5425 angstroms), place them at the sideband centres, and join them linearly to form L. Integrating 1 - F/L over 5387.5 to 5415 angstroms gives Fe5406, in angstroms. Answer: 1.6 angstroms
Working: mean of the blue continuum 3.79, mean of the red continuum 3.69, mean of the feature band 3.52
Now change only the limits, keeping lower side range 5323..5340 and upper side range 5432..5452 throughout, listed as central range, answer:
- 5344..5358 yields -1.4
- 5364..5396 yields -2.6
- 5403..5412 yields 0.1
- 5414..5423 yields -0.5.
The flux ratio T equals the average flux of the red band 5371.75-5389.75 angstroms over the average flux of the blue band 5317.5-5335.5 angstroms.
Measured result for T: 1.09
